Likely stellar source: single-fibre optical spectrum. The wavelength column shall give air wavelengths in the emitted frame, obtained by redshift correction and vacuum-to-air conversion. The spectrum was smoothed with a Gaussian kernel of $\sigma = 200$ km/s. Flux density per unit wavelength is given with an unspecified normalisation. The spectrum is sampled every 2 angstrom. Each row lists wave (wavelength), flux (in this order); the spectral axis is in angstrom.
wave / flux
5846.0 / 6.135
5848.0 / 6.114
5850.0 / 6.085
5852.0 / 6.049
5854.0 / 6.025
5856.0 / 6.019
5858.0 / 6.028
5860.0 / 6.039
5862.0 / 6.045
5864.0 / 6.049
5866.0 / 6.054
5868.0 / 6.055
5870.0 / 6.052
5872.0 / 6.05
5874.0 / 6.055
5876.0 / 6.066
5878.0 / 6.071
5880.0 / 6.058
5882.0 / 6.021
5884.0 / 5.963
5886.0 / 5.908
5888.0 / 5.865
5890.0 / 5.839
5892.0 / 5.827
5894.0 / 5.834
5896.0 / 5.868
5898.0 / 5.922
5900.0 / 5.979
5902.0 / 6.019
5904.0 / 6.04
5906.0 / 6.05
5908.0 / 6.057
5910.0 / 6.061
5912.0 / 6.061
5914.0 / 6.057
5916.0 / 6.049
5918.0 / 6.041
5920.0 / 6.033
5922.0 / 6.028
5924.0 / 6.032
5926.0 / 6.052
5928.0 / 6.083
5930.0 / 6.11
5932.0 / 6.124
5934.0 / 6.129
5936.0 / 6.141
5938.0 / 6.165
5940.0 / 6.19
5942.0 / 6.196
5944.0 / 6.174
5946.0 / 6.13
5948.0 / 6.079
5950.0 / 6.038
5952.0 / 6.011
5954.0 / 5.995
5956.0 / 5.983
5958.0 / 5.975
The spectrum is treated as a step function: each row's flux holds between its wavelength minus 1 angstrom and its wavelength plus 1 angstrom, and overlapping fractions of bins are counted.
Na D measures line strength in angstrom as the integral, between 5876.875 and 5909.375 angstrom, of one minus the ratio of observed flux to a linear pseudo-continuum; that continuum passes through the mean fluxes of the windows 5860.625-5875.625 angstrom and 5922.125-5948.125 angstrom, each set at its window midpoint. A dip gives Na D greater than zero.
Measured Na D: 0.6 angstrom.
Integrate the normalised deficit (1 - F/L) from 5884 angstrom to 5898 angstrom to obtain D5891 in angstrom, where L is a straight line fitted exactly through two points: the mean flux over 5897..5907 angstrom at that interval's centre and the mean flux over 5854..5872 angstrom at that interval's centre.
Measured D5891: 0.3 angstrom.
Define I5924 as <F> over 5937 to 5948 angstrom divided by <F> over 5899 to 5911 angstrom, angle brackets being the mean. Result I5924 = 1.02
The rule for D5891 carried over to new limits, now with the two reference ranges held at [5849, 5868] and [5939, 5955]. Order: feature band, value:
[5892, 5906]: 0.3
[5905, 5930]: 0.1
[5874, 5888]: 0.1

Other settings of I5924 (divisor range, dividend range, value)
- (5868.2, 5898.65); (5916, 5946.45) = 1.02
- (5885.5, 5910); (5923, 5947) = 1.03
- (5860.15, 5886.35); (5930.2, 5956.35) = 1.01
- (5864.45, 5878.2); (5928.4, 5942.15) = 1.01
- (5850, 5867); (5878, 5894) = 0.98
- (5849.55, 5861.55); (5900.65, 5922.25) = 1.00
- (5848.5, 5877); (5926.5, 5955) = 1.01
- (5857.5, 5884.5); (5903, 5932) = 1.00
